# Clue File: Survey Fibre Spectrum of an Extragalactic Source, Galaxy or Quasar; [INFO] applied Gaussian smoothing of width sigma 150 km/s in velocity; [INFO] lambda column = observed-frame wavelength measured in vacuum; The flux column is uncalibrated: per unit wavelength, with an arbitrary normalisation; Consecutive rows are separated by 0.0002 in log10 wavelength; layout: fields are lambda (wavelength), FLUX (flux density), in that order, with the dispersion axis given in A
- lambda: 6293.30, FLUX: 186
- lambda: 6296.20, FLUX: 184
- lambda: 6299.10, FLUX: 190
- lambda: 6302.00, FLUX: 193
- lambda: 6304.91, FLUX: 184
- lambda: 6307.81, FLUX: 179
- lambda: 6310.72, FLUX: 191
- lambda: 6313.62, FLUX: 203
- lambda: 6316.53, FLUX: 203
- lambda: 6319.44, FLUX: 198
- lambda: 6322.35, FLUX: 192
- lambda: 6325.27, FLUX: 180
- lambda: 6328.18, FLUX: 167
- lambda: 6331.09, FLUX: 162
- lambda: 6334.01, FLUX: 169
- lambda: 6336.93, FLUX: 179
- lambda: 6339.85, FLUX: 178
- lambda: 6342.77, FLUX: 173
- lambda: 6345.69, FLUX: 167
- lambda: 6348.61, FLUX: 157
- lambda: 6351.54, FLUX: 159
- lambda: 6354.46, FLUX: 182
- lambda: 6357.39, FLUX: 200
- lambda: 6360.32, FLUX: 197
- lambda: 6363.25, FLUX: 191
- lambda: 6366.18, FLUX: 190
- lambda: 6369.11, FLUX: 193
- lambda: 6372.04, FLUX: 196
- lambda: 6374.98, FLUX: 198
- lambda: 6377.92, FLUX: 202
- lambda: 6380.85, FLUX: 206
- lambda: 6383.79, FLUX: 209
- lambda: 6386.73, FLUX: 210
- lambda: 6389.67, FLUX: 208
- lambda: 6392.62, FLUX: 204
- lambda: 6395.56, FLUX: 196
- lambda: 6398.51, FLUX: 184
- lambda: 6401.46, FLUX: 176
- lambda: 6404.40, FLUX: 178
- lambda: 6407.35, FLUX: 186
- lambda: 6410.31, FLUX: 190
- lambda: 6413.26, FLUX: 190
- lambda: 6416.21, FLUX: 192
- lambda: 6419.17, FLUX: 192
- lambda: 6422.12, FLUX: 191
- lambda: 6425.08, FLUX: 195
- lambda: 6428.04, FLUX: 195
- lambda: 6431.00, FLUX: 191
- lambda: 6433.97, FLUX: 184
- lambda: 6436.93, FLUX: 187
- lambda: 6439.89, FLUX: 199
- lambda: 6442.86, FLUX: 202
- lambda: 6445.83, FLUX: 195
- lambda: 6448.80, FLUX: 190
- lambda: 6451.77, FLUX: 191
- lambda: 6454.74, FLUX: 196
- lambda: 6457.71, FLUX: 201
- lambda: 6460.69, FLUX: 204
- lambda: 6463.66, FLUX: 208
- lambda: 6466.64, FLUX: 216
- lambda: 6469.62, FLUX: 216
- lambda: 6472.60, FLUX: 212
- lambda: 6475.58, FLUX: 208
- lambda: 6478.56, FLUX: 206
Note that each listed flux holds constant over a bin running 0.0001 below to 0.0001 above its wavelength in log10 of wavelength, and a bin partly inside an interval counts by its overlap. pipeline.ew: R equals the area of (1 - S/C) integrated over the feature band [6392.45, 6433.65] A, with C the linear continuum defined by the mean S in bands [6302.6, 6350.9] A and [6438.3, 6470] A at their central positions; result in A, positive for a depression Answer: 1.0 A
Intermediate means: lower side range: 180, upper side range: 201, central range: 189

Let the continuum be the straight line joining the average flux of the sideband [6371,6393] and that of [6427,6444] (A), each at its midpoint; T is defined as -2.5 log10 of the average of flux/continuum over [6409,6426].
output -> 0.03 mag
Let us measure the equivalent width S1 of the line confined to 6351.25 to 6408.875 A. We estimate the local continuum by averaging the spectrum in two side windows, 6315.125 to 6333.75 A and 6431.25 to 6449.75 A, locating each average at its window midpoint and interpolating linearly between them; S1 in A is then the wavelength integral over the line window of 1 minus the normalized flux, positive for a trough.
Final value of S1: -2.0 A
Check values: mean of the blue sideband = 183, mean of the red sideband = 193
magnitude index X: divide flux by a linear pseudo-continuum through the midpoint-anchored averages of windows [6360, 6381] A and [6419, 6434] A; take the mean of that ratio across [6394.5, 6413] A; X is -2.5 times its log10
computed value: 0.049 mag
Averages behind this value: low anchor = 196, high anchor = 192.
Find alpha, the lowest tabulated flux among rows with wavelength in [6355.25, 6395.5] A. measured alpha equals 190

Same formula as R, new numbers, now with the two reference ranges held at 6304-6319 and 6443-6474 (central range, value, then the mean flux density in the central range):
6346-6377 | 1.63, 186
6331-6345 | 1.56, 173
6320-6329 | 0.52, 182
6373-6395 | -0.77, 205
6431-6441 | 0.57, 190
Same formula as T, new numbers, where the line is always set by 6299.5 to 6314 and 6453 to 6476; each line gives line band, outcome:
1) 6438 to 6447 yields 0.04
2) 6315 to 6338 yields 0.06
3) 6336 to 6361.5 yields 0.10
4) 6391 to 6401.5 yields 0.04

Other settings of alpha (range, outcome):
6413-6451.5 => 184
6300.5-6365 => 157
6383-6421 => 176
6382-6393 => 204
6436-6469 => 187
